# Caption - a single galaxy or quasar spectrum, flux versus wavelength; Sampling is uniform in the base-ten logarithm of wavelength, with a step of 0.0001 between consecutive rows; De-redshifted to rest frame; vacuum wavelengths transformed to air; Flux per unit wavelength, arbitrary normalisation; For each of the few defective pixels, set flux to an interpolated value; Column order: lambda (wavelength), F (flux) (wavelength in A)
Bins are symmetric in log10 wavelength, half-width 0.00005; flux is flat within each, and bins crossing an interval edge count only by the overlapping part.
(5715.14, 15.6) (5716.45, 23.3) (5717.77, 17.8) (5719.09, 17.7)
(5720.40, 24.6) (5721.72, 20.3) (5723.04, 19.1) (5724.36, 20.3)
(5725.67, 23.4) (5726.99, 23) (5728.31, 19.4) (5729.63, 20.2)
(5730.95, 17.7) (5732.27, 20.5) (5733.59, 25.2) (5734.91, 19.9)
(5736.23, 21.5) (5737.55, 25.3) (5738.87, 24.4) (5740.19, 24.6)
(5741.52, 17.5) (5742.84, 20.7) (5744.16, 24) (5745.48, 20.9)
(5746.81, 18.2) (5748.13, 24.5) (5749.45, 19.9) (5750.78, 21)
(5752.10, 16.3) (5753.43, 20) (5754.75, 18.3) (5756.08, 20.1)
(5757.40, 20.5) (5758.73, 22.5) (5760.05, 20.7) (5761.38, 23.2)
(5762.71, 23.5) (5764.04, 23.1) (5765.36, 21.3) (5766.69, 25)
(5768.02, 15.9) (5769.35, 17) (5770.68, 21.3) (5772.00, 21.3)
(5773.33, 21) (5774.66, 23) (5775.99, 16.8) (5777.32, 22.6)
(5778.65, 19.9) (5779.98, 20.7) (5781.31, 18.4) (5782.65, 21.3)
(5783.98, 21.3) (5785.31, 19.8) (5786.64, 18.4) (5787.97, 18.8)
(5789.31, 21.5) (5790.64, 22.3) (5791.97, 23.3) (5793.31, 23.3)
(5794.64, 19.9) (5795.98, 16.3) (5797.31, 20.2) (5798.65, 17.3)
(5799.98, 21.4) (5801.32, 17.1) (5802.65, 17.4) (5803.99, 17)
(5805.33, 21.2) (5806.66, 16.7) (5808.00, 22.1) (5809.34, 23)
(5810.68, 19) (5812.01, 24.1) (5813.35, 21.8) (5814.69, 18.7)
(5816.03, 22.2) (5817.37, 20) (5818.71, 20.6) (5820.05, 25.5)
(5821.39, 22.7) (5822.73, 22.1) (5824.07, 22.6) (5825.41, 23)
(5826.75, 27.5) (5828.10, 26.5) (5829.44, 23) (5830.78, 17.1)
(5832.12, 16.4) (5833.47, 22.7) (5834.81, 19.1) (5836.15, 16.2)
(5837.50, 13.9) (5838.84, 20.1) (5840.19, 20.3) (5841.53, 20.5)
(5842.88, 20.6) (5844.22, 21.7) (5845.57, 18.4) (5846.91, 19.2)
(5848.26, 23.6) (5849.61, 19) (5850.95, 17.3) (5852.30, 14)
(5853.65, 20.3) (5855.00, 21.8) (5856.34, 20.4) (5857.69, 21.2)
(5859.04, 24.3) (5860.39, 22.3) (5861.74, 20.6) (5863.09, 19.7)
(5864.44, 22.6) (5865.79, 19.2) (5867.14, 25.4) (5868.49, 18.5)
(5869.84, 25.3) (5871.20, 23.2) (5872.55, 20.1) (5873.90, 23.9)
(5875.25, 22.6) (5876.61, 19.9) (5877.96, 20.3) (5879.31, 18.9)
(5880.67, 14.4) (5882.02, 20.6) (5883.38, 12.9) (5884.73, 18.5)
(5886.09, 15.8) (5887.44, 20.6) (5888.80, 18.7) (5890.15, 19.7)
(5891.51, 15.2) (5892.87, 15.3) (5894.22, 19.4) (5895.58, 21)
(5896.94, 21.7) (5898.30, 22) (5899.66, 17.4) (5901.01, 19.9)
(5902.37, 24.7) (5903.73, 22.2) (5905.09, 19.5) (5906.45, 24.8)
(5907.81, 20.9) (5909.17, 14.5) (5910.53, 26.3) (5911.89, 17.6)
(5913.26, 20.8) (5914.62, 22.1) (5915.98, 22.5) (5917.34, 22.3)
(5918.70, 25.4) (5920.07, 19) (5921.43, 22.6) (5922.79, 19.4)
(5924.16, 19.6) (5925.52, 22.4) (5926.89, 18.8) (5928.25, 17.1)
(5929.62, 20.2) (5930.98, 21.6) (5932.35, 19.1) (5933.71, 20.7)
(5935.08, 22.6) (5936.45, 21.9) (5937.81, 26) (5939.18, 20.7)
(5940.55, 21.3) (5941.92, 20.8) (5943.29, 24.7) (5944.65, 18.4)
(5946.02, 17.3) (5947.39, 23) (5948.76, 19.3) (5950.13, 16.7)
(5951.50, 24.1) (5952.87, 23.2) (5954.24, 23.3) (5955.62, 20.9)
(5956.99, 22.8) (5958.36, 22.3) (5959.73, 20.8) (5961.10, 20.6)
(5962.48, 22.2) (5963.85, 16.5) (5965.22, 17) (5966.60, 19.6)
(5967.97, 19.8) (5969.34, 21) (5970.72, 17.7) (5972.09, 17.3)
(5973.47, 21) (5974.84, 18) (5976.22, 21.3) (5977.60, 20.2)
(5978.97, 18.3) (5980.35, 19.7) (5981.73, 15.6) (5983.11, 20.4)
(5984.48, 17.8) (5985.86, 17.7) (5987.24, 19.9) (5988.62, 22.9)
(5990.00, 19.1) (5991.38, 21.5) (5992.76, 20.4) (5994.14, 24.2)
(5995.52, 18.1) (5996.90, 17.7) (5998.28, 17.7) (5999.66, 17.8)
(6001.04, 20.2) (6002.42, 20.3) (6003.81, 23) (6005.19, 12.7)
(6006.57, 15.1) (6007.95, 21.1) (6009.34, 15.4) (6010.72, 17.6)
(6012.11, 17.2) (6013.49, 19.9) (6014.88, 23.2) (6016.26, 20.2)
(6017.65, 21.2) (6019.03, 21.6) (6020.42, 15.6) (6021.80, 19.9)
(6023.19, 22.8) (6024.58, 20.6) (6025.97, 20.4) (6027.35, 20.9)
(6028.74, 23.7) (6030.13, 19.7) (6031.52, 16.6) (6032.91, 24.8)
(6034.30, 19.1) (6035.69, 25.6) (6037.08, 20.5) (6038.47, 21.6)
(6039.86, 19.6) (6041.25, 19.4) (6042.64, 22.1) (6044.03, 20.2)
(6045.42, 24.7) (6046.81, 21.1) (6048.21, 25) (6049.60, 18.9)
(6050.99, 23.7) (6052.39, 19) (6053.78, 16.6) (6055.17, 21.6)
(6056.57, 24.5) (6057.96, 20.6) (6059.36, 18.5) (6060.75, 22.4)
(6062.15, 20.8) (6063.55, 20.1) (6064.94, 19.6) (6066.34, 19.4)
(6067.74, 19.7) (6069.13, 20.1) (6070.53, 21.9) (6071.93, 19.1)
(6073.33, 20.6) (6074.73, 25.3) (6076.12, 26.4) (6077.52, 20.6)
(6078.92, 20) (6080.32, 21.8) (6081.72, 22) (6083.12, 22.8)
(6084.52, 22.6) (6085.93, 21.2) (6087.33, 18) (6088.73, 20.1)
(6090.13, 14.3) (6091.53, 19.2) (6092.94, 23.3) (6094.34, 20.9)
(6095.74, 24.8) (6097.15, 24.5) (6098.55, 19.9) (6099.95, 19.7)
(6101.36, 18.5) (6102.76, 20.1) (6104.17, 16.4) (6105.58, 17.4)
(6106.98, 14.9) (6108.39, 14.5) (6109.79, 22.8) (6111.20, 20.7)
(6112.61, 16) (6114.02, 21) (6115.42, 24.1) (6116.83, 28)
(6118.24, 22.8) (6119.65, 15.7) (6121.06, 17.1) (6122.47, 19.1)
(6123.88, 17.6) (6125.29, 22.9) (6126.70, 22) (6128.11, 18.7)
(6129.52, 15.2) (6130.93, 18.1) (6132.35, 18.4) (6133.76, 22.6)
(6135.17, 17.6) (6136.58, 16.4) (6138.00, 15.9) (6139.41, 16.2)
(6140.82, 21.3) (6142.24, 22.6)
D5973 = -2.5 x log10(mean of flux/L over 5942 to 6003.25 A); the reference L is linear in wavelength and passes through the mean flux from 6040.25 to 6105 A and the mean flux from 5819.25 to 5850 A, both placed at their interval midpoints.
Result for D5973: 0.05 mag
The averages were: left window 21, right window 20.9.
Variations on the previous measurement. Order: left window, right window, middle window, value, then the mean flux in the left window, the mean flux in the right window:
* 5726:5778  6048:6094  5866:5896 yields 0.078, 21.1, 20.9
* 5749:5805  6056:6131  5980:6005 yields 0.043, 20.2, 20.3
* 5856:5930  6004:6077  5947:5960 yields -0.059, 20.4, 20.6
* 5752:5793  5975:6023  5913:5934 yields -0.060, 20.7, 19.3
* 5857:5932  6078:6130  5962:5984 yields 0.068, 20.5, 20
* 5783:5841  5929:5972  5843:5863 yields 0.018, 20.5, 20.8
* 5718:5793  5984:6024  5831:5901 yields 0.028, 20.9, 19.4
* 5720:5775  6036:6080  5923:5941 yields 0.014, 21.2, 21.1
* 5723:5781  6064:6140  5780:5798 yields 0.029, 21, 20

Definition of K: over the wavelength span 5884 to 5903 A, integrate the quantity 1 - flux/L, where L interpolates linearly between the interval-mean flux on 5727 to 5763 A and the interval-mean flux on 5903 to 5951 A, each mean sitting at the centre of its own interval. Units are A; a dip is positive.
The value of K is 1.6 A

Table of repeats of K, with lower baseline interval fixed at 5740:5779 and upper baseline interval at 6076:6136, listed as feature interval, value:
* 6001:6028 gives 1.1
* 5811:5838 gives -0.9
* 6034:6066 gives -1.5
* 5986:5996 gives -0.2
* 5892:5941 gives -1.1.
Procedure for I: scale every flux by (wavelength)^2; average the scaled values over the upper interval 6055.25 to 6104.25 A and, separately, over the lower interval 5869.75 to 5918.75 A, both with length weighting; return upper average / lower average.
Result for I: 1.10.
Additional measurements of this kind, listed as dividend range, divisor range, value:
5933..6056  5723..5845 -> 1.05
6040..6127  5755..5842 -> 1.10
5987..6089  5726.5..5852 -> 1.08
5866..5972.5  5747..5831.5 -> 1.03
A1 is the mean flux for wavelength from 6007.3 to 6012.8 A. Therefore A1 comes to 17.8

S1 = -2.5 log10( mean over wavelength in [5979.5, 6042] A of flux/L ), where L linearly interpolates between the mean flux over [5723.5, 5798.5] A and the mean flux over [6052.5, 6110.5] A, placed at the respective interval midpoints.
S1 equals 0.040 mag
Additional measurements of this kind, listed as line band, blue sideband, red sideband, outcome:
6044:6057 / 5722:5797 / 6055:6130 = -0.06 mag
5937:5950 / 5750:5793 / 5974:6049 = -0.05 mag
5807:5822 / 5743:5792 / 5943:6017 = -0.06 mag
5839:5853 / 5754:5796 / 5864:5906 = 0.04 mag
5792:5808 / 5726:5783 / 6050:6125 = 0.09 mag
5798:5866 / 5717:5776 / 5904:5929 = 0.02 mag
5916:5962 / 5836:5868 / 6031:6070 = -0.04 mag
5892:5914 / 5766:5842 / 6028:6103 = 0.01 mag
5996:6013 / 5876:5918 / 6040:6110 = 0.13 mag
